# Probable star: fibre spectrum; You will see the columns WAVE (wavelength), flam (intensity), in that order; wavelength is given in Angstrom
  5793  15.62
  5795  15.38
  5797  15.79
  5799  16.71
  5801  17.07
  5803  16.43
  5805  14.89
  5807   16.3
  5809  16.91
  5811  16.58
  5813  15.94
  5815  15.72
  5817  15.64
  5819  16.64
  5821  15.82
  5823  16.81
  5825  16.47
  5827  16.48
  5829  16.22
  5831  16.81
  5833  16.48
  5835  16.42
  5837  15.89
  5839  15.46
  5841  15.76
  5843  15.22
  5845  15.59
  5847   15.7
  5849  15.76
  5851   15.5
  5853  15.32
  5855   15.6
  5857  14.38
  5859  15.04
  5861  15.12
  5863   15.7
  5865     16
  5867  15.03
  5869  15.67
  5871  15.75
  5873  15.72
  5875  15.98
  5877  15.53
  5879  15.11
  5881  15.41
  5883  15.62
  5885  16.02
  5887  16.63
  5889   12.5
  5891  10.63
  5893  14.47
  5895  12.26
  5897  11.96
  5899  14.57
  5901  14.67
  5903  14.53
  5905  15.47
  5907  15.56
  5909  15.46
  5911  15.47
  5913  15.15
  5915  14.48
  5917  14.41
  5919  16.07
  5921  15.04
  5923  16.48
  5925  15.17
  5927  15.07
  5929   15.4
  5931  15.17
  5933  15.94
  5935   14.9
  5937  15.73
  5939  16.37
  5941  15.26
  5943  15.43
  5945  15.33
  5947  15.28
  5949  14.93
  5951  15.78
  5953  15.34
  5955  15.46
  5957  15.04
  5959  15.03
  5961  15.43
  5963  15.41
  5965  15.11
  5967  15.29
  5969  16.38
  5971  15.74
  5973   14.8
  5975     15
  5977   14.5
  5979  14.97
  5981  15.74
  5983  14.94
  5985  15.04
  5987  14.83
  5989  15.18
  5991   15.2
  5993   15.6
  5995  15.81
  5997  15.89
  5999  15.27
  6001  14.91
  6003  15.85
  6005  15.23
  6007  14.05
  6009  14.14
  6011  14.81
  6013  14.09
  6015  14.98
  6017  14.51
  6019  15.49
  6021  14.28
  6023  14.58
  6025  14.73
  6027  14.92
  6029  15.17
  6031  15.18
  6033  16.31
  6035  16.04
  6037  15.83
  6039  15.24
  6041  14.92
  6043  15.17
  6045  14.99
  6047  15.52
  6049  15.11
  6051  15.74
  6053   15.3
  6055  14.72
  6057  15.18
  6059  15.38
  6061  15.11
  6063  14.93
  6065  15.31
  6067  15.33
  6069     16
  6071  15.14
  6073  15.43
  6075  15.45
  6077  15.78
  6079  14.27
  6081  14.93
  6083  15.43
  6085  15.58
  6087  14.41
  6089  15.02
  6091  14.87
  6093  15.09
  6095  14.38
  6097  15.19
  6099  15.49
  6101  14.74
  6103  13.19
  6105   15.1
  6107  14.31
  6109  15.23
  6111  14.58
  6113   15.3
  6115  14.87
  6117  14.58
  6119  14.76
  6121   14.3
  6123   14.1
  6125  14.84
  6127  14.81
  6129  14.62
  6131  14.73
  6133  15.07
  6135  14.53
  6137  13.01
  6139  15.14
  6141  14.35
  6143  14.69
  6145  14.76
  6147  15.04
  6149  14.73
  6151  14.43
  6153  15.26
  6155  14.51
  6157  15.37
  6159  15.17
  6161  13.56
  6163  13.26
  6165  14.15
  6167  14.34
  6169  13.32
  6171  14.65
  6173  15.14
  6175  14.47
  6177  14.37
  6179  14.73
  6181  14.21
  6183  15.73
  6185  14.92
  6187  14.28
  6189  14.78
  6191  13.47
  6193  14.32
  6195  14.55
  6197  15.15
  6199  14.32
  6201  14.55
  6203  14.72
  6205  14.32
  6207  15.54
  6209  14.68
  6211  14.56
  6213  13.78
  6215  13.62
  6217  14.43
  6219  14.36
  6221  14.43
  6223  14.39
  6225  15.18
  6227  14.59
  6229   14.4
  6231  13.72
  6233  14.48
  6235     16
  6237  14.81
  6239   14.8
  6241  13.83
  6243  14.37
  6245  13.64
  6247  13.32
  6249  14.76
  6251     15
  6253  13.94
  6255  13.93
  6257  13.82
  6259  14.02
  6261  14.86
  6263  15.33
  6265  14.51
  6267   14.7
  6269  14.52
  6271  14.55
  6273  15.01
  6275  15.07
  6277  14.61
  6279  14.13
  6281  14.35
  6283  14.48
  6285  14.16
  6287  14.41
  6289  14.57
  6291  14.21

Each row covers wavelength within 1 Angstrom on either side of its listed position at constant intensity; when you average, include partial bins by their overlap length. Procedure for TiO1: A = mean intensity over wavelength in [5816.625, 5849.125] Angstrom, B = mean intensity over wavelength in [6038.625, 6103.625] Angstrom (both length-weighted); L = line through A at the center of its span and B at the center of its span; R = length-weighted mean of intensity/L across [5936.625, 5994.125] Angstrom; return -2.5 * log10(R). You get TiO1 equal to 0.02 mag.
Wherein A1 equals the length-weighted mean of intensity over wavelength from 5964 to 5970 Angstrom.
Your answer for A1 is 15.6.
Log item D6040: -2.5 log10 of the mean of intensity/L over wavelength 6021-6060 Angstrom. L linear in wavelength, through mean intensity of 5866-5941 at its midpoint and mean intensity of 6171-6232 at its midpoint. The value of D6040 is -0.033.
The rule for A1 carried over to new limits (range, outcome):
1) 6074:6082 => 15.1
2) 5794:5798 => 15.6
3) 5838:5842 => 15.6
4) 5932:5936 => 15.4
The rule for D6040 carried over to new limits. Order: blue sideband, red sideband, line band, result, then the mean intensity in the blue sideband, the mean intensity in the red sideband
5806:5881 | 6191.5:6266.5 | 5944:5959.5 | 0.01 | 15.8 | 14.5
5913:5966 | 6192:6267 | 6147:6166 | 0.01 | 15.3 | 14.5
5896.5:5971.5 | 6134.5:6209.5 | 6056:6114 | -0.02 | 15.3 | 14.5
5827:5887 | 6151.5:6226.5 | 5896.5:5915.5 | 0.05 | 15.7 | 14.5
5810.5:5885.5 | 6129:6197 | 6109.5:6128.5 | 0.00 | 15.8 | 14.5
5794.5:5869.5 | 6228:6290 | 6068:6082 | -0.01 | 15.9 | 14.5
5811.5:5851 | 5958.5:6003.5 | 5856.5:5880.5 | 0.03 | 16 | 15.3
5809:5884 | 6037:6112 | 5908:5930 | 0.02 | 15.8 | 15.1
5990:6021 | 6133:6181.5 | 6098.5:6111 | 0.00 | 15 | 14.5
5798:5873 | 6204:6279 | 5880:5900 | 0.13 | 15.9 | 14.5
